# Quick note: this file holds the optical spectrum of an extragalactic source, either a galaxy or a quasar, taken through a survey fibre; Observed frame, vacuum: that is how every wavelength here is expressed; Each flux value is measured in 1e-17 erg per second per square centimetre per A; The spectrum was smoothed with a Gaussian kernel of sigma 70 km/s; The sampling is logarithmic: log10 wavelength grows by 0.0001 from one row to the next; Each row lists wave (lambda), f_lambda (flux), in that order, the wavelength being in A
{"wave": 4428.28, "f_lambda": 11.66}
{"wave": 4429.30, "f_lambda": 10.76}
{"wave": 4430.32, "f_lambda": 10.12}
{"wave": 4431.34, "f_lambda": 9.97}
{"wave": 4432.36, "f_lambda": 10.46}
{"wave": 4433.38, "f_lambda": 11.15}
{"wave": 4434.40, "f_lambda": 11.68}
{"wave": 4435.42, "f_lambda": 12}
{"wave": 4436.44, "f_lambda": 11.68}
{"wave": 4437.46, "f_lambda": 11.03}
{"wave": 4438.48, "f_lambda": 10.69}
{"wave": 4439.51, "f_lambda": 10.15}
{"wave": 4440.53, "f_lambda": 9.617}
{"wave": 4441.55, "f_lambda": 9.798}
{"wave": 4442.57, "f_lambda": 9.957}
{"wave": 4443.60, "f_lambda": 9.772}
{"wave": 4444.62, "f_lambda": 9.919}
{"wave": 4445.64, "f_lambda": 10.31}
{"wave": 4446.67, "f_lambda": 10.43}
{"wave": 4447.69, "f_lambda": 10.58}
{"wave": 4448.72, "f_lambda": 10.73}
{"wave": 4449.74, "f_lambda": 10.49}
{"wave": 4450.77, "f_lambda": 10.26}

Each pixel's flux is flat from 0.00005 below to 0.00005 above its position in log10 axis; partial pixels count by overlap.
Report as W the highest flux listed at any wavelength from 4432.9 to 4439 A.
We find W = 12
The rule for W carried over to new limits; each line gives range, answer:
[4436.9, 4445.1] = 11.03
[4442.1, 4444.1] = 9.957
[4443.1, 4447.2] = 10.43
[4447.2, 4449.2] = 10.73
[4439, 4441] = 10.15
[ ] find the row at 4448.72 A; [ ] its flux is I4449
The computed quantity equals 10.73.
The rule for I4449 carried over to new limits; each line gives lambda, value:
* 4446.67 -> 10.43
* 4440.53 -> 9.617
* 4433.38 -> 11.15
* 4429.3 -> 10.76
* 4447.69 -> 10.58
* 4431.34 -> 9.97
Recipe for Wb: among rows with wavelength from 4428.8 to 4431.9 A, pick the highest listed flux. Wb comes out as 10.76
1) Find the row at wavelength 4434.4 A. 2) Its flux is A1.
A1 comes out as 11.68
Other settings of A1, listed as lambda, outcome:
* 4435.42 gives 12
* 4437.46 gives 11.03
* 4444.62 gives 9.919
